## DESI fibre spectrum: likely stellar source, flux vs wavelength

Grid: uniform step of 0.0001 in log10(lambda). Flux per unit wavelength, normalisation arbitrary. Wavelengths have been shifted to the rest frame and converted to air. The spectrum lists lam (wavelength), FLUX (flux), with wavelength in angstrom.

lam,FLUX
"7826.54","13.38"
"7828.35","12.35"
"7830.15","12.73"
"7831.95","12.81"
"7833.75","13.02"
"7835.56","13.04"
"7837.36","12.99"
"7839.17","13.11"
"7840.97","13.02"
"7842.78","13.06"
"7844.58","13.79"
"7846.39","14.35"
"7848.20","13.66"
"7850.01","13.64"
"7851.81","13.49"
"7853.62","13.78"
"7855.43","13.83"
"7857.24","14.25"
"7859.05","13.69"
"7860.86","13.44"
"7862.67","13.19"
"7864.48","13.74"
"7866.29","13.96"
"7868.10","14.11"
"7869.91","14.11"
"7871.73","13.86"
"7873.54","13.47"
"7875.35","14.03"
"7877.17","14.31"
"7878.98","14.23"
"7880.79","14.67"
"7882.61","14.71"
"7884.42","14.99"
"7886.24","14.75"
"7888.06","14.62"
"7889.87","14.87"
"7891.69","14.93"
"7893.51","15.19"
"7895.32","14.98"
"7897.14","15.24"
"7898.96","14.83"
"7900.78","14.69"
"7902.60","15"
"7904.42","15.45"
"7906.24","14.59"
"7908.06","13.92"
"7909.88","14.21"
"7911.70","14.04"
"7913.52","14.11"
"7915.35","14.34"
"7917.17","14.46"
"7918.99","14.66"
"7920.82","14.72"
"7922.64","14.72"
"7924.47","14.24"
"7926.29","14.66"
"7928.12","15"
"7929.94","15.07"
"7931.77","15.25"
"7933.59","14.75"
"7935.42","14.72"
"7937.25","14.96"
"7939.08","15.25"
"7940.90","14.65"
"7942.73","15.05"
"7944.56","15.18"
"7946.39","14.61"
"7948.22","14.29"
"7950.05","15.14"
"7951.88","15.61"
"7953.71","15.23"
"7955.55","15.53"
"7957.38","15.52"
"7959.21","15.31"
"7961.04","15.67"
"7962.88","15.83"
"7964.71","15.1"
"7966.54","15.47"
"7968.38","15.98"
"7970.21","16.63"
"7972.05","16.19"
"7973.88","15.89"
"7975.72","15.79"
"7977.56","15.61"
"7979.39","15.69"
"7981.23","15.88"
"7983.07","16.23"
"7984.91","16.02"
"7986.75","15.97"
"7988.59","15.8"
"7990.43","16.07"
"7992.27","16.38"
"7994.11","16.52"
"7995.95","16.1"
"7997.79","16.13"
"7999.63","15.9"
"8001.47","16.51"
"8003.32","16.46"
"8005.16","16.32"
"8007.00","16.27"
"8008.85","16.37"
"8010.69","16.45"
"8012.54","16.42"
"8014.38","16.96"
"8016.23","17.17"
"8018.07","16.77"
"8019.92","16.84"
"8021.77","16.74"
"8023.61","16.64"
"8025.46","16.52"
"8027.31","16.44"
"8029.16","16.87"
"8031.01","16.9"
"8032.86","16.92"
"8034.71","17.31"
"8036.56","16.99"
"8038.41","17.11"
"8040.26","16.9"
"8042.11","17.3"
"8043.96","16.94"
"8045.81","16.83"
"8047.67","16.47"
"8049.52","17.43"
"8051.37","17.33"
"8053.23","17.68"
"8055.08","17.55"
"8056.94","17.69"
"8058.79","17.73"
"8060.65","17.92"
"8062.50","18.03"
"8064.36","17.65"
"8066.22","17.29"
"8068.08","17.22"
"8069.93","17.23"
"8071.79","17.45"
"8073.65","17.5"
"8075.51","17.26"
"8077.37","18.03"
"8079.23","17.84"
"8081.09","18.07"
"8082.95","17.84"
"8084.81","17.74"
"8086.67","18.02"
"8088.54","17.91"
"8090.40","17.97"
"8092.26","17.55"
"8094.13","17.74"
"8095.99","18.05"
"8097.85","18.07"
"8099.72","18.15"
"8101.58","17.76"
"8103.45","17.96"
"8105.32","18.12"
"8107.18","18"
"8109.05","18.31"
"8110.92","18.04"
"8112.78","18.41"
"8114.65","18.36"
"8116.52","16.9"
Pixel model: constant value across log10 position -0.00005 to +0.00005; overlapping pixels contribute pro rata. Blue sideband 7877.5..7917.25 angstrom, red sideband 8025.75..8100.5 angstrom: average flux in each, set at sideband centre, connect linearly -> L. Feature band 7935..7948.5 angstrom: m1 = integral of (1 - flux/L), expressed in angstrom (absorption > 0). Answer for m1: 0.5 angstrom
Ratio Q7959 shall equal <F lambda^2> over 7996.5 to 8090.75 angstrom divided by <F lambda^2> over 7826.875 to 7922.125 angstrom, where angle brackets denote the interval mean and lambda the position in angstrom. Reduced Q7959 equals 1.27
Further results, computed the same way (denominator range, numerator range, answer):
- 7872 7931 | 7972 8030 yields 1.14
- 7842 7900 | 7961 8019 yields 1.17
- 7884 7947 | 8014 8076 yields 1.20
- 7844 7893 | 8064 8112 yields 1.33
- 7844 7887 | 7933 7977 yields 1.12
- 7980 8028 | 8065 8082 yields 1.09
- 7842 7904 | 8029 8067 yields 1.27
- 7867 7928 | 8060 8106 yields 1.28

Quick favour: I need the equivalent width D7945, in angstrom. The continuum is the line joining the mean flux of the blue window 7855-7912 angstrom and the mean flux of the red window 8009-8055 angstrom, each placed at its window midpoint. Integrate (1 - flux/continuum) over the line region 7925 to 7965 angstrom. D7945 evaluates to 0.9 angstrom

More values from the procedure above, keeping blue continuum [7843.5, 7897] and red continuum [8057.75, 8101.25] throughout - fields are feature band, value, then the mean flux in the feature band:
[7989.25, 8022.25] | 0.1 angstrom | 16.5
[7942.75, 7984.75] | 0.6 angstrom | 15.6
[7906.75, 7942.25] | 1.1 angstrom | 14.6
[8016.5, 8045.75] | 0.1 angstrom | 16.9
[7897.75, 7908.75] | 0.0 angstrom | 14.8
